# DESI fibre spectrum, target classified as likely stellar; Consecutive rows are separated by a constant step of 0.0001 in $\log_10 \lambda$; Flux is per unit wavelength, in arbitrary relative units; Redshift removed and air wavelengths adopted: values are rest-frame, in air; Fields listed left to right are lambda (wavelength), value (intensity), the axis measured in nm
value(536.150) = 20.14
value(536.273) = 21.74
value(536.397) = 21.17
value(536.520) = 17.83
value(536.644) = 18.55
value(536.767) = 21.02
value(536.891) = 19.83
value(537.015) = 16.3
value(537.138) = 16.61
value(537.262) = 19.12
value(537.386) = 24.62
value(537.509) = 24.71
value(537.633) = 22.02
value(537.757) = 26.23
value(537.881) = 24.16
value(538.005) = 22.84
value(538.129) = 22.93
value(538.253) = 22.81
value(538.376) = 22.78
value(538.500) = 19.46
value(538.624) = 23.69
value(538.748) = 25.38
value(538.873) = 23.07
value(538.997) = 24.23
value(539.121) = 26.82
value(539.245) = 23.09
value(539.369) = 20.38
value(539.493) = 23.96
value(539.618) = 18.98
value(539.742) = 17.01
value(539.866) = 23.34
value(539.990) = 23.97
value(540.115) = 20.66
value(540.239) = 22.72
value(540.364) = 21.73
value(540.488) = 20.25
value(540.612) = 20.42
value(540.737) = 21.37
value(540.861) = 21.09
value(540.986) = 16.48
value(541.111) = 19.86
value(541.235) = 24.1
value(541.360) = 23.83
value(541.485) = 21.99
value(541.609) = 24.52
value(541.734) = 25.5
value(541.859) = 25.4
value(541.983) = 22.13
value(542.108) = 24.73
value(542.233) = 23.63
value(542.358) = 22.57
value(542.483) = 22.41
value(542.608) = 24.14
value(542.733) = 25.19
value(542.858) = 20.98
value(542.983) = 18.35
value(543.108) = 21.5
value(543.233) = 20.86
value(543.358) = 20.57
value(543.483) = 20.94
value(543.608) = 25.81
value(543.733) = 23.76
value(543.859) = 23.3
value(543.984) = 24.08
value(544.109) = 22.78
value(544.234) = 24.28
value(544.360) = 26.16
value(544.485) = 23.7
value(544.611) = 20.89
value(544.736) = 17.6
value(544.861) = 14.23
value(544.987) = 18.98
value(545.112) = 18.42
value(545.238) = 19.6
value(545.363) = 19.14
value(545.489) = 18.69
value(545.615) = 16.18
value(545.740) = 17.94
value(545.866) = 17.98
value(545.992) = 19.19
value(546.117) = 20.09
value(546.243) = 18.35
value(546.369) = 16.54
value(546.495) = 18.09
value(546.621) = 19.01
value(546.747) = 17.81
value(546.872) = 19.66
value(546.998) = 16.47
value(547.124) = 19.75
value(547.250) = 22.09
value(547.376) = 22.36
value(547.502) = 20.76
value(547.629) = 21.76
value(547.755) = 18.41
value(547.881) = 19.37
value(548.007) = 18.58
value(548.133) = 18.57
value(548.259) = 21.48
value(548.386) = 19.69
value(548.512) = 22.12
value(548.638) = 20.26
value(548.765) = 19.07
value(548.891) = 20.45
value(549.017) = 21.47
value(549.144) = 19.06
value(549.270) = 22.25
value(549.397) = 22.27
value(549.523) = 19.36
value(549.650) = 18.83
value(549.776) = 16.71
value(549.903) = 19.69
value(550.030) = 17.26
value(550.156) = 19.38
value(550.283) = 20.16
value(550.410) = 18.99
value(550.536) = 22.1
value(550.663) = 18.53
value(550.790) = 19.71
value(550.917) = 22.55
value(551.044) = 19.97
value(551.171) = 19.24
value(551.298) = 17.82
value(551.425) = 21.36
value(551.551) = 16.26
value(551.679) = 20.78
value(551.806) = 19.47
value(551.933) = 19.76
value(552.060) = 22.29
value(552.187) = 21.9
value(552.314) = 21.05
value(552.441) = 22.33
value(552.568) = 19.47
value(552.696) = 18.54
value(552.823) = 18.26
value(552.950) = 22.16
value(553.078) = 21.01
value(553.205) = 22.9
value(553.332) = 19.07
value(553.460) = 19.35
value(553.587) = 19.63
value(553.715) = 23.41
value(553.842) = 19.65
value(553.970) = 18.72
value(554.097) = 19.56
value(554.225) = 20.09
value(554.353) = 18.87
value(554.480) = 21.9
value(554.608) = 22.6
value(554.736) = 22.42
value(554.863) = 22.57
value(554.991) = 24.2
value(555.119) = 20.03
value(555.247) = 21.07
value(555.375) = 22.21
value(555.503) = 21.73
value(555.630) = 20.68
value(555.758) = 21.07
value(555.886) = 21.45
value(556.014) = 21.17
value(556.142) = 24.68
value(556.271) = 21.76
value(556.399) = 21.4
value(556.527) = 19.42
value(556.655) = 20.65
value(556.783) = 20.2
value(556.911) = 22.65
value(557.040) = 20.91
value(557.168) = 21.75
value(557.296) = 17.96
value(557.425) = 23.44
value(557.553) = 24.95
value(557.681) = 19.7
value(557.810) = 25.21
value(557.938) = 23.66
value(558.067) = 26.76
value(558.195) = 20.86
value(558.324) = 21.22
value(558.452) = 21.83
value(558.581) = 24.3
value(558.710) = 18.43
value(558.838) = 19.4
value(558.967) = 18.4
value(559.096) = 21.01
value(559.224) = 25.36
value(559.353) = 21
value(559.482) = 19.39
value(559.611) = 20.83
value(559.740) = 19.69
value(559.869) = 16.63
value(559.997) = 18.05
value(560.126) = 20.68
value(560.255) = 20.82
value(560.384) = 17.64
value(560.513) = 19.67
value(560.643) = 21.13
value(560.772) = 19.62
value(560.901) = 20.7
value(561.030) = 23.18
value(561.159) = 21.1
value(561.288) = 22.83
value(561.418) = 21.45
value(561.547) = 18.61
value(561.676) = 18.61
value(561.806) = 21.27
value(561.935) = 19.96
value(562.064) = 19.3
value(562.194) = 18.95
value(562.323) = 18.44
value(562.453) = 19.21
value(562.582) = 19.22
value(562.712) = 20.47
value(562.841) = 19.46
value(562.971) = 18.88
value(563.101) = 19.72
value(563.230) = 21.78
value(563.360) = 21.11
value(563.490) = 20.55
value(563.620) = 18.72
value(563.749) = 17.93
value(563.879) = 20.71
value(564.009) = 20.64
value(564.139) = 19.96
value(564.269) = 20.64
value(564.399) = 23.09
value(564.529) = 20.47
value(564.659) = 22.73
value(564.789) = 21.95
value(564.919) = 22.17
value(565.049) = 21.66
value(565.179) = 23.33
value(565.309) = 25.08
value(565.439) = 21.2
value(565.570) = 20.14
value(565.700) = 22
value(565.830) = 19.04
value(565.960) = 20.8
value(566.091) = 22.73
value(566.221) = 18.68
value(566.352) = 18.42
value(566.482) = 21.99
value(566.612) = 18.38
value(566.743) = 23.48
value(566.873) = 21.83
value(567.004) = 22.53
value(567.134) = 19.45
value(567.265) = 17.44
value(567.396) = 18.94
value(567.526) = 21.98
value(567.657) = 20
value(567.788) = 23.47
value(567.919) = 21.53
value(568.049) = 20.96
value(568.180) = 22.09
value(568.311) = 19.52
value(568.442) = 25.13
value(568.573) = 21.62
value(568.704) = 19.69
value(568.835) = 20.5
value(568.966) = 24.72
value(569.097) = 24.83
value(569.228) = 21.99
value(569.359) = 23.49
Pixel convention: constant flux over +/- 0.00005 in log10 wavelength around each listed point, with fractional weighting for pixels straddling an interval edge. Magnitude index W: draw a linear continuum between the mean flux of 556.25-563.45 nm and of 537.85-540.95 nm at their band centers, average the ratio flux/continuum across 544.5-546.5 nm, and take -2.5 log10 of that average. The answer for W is 0.18 mag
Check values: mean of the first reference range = 22.2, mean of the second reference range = 20.7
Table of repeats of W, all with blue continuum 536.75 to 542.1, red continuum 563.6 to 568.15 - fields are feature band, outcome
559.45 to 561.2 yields 0.07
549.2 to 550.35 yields 0.11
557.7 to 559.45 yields -0.03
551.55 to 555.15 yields 0.04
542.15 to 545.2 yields 0.01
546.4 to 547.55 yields 0.12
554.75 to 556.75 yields -0.01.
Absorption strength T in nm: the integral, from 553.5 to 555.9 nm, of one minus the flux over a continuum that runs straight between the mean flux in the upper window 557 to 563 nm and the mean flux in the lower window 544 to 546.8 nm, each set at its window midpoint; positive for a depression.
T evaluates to -0.11 nm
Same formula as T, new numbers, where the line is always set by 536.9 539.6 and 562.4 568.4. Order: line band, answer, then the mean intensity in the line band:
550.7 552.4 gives 0.12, 20.2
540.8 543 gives -0.04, 22.7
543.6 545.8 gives 0.14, 20.7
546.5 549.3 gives 0.25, 20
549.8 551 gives 0.11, 19.7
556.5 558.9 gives -0.06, 21.8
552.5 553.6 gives 0.08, 20.1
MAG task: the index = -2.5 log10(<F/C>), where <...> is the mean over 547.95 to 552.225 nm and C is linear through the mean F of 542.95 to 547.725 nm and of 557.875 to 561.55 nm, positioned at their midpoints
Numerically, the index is 0.03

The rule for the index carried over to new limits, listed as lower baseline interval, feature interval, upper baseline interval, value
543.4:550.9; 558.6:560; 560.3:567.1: 0.02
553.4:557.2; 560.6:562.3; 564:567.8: 0.04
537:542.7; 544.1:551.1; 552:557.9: 0.11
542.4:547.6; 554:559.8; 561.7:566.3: -0.05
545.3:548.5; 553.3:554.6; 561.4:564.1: -0.04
